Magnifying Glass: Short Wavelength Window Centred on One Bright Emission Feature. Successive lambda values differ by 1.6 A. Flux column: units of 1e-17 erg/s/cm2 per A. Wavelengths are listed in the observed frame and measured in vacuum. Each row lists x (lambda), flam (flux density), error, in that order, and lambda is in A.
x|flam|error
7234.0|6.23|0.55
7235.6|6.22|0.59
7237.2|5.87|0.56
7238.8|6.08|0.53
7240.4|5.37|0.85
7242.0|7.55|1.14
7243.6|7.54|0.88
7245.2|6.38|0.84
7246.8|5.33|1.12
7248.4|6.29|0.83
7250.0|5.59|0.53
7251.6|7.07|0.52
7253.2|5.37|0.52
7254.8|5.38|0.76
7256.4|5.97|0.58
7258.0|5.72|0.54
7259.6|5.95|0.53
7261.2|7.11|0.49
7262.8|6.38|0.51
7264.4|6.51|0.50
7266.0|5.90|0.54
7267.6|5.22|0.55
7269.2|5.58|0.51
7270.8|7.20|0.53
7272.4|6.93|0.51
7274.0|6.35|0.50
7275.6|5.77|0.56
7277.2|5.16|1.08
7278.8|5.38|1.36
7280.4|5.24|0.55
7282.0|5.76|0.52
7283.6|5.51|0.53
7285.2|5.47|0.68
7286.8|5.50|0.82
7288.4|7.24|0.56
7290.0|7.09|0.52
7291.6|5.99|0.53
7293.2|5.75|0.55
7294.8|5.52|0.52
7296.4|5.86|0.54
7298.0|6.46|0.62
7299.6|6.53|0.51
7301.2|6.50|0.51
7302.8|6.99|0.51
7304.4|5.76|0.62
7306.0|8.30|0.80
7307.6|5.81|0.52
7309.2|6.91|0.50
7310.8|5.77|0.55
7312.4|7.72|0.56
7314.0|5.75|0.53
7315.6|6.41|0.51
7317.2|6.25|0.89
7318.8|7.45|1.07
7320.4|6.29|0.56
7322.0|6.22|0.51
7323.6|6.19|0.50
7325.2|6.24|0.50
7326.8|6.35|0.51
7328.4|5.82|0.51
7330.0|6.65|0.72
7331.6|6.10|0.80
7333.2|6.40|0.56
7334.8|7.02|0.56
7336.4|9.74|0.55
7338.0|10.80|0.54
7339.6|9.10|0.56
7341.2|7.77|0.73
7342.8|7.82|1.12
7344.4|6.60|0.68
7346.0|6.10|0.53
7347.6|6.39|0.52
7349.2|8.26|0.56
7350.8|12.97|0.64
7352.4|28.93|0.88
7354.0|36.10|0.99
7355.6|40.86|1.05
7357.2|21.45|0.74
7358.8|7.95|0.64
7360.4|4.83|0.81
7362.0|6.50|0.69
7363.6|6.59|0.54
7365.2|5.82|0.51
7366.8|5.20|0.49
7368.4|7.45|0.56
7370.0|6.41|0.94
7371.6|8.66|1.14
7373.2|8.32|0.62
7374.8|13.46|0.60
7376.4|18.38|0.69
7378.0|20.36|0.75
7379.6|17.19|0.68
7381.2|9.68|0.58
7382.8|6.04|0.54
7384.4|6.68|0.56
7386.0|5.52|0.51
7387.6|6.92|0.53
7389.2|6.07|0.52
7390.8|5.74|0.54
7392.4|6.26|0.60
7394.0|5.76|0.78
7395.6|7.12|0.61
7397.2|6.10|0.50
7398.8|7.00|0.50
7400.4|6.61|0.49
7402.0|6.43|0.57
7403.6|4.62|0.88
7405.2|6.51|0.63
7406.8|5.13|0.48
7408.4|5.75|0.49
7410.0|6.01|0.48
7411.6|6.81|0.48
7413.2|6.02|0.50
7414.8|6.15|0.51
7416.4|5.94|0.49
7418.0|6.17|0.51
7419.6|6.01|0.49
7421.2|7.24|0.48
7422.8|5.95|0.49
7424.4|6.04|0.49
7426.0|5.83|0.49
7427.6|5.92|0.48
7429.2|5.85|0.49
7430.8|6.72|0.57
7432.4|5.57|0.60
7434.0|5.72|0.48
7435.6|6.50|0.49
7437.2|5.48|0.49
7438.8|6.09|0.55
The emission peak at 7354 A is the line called Halpha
